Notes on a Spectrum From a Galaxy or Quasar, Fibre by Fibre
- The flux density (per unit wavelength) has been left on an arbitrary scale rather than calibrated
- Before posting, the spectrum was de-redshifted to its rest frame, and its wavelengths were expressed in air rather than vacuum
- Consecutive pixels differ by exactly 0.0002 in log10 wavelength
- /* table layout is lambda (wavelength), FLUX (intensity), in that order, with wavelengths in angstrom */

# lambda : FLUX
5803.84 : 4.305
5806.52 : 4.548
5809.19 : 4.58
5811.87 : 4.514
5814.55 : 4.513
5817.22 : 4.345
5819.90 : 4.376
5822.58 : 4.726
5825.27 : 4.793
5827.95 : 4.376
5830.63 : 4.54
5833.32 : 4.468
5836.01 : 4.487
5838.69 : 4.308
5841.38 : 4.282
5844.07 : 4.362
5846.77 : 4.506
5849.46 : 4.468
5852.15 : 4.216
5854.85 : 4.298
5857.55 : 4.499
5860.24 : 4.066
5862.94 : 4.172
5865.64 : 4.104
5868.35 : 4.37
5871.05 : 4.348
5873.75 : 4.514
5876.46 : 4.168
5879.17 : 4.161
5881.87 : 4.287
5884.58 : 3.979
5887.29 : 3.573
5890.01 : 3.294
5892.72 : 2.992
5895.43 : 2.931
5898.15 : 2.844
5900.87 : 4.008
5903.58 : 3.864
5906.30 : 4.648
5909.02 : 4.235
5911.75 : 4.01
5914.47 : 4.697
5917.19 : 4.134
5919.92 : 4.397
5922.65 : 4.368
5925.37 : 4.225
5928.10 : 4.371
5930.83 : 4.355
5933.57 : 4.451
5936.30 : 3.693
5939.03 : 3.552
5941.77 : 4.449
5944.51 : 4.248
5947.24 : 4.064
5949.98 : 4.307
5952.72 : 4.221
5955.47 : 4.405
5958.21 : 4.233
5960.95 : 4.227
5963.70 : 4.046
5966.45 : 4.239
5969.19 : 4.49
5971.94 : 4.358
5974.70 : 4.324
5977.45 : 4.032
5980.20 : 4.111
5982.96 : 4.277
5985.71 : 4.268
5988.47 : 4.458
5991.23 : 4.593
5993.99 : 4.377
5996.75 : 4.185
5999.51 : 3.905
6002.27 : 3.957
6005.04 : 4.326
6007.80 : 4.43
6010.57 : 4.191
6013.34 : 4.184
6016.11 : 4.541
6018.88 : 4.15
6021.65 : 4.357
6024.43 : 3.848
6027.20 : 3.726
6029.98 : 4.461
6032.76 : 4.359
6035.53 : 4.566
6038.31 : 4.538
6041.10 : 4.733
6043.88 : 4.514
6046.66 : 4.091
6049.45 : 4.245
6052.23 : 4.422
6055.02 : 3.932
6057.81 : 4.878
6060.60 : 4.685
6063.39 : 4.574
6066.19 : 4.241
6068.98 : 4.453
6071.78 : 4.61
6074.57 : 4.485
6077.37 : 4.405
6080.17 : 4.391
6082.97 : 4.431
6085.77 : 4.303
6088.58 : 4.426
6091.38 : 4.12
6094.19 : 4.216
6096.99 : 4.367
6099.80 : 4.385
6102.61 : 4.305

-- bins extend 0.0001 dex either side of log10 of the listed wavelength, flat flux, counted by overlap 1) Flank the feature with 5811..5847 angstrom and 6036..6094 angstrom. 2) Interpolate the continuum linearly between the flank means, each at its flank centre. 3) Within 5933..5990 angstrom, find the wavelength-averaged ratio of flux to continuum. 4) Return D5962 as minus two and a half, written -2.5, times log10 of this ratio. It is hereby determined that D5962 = 0.06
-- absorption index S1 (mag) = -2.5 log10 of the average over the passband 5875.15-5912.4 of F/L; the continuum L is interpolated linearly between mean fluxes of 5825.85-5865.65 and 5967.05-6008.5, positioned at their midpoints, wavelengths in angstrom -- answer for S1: 0.15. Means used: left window 4.36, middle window 3.78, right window 4.27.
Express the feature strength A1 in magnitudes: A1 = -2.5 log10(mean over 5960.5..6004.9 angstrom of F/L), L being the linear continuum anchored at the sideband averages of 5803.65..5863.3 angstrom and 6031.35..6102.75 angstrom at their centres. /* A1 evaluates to 0.04 mag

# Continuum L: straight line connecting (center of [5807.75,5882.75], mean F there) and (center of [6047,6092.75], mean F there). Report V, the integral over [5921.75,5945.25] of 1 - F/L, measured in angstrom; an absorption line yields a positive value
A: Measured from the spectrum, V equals 1.1 angstrom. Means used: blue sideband 4.39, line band 4.19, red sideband 4.41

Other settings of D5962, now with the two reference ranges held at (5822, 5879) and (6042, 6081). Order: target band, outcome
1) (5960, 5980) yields 0.04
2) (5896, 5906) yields 0.20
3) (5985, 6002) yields 0.03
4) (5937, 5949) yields 0.09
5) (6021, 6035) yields 0.06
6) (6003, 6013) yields 0.03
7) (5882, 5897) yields 0.27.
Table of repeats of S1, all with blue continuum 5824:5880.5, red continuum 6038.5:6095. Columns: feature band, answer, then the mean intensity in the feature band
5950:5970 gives 0.03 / 4.26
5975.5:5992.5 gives 0.03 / 4.29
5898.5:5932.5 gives 0.03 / 4.23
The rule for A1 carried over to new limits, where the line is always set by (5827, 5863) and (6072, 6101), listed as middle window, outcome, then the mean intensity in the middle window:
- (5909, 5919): 0.02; 4.28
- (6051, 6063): -0.03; 4.49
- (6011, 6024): 0.03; 4.26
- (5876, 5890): 0.11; 3.95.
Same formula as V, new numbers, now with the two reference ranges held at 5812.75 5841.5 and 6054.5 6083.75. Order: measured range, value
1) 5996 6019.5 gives 1.41 angstrom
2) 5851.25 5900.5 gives 6.05 angstrom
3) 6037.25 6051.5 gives 0.18 angstrom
